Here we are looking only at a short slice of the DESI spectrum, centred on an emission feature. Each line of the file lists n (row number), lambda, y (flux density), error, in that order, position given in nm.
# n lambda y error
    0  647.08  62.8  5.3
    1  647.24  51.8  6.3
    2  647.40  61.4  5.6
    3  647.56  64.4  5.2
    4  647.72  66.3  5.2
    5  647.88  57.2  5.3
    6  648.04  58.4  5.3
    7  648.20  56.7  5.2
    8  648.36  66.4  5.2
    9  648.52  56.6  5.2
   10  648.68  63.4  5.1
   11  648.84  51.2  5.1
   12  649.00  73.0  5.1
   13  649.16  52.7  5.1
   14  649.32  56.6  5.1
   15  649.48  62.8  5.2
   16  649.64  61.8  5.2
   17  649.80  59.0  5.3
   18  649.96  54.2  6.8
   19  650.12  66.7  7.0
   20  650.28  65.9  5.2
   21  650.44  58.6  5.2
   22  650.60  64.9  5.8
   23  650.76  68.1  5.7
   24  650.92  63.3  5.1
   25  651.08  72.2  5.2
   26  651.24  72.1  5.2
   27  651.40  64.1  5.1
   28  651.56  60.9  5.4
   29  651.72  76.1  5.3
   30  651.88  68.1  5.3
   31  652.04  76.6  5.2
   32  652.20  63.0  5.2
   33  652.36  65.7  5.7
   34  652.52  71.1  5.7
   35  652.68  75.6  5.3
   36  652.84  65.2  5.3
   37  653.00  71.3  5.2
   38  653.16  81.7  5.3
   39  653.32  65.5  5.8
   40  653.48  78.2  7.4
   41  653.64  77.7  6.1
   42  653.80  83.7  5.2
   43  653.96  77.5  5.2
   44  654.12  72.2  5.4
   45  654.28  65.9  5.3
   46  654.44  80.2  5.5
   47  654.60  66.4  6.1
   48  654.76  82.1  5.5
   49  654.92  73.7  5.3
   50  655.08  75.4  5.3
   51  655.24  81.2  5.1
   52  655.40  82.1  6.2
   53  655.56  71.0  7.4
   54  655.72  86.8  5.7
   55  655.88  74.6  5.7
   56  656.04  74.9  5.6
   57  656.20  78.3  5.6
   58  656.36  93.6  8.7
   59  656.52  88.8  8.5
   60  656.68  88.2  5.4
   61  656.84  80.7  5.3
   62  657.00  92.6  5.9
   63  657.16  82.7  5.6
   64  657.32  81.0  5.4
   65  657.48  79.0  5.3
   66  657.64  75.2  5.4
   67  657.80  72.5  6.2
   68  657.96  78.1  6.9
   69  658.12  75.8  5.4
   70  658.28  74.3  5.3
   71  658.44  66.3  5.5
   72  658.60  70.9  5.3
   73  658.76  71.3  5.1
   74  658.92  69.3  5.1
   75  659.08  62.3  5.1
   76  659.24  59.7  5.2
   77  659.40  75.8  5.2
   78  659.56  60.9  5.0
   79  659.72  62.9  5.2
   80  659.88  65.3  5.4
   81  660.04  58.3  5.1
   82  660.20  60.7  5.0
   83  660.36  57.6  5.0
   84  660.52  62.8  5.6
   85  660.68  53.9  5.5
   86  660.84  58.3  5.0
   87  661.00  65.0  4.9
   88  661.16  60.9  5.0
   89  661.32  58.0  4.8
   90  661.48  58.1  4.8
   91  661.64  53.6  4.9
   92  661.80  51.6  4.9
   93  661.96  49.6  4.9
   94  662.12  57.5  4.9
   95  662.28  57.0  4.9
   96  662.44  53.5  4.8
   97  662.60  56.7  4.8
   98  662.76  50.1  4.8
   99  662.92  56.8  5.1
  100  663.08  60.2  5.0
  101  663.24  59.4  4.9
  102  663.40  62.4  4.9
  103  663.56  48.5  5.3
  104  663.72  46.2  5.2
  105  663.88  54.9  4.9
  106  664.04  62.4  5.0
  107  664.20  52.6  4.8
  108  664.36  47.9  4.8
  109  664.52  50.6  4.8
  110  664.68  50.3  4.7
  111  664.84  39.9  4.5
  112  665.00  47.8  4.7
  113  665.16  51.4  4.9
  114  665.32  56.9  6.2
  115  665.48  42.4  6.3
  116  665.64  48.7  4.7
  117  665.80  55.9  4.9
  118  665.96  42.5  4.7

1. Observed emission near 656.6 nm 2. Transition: C III] 1909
